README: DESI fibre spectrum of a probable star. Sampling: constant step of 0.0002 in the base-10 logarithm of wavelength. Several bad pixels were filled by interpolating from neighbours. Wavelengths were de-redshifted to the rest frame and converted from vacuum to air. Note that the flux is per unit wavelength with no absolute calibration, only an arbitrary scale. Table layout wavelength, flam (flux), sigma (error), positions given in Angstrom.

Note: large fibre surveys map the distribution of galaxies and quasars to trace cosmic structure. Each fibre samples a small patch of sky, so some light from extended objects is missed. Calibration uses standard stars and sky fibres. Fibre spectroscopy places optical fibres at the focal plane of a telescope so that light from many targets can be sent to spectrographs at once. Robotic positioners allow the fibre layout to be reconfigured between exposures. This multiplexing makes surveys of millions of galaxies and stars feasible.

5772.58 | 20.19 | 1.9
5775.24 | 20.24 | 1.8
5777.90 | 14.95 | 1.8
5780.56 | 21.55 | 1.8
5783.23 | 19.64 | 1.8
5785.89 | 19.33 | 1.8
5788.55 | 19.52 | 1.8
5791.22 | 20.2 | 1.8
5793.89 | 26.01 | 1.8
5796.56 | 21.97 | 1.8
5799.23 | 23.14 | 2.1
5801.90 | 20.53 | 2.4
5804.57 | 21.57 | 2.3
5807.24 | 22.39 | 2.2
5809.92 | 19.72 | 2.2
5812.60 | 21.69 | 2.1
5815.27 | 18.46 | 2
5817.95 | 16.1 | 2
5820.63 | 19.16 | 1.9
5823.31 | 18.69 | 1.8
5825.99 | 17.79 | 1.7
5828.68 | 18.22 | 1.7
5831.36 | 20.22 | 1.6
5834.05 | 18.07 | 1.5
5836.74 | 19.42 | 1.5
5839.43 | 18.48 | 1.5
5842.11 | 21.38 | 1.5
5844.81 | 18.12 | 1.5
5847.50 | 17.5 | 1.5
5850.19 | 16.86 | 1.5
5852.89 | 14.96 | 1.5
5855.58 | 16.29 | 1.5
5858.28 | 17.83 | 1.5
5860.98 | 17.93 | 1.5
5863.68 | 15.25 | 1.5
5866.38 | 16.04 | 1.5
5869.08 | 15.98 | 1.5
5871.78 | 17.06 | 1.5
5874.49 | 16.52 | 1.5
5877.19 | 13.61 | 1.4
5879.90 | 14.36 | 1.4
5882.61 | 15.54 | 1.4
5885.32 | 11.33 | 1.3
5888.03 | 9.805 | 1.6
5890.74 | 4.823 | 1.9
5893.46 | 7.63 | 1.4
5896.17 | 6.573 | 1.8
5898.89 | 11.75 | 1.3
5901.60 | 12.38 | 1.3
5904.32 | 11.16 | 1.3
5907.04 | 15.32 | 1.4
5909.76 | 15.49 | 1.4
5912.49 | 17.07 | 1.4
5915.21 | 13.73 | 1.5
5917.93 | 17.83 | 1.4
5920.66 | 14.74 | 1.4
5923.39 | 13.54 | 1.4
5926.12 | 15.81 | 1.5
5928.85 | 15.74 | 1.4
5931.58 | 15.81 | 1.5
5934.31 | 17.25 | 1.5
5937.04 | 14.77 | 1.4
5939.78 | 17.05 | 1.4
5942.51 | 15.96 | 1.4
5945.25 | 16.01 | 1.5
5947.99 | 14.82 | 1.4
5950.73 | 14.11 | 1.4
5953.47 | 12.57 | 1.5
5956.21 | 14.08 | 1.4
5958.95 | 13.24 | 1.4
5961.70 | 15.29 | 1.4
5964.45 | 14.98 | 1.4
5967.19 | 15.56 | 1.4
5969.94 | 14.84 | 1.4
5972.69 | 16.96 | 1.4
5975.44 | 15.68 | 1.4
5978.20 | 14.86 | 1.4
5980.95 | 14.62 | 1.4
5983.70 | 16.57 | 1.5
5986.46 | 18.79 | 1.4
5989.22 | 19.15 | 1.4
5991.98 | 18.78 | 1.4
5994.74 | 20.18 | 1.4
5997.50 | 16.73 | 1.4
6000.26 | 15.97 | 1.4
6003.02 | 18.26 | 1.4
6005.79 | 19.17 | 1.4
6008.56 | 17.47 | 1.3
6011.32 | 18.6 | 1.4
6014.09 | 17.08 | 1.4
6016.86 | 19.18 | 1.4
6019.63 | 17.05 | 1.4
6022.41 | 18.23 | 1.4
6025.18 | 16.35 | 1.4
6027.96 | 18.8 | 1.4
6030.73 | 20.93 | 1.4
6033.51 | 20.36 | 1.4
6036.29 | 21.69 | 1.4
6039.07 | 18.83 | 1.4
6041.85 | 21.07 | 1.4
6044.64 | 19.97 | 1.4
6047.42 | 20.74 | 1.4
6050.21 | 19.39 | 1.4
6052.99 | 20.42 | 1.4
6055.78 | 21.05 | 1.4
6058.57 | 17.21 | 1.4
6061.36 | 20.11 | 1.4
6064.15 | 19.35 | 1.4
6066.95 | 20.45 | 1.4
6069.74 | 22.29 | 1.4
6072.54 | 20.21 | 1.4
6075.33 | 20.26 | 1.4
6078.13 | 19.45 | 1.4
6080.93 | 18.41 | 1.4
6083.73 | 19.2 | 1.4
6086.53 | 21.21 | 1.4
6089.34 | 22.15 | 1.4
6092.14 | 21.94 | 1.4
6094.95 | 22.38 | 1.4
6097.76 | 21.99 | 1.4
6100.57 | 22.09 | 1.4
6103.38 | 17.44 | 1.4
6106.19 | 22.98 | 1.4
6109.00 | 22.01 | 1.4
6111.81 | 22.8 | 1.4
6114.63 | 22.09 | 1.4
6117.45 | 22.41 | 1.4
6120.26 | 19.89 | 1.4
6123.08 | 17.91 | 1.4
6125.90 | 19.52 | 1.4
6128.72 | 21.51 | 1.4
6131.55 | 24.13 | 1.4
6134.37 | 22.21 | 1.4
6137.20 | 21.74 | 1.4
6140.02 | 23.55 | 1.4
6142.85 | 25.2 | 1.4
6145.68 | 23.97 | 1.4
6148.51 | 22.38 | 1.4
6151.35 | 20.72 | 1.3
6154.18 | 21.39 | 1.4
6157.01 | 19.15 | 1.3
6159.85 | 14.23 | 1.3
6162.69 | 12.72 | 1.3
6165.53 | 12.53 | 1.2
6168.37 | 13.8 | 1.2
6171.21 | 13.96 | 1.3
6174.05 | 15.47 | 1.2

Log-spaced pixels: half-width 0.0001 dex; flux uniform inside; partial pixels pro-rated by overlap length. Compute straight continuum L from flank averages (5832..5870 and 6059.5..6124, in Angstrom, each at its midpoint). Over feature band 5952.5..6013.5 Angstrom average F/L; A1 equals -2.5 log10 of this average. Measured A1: 0.17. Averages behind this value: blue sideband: 17.5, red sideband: 20.8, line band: 16.5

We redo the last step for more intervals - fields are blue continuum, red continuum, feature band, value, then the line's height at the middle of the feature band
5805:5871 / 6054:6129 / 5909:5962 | 0.25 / 19.2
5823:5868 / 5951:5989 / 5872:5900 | 0.43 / 17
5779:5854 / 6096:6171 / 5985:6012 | 0.10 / 20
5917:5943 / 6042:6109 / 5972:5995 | 0.03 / 17.5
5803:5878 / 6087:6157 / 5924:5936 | 0.20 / 19.3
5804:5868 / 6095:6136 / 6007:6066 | 0.07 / 20.5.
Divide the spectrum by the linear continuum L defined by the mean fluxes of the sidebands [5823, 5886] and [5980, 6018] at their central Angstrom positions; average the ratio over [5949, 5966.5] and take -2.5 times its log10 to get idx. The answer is 0.24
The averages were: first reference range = 17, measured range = 14.1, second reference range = 17.9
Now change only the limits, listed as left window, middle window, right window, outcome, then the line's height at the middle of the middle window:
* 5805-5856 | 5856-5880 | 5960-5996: 0.13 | 18.2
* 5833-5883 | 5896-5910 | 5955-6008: 0.34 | 16.8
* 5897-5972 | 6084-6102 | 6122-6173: -0.19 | 18.3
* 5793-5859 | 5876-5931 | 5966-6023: 0.38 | 18.4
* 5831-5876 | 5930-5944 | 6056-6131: 0.15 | 18.6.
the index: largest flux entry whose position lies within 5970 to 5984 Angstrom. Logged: 16.96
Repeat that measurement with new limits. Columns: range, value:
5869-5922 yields 17.83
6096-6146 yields 25.2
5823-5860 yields 21.38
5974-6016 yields 20.18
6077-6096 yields 22.38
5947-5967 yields 15.29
